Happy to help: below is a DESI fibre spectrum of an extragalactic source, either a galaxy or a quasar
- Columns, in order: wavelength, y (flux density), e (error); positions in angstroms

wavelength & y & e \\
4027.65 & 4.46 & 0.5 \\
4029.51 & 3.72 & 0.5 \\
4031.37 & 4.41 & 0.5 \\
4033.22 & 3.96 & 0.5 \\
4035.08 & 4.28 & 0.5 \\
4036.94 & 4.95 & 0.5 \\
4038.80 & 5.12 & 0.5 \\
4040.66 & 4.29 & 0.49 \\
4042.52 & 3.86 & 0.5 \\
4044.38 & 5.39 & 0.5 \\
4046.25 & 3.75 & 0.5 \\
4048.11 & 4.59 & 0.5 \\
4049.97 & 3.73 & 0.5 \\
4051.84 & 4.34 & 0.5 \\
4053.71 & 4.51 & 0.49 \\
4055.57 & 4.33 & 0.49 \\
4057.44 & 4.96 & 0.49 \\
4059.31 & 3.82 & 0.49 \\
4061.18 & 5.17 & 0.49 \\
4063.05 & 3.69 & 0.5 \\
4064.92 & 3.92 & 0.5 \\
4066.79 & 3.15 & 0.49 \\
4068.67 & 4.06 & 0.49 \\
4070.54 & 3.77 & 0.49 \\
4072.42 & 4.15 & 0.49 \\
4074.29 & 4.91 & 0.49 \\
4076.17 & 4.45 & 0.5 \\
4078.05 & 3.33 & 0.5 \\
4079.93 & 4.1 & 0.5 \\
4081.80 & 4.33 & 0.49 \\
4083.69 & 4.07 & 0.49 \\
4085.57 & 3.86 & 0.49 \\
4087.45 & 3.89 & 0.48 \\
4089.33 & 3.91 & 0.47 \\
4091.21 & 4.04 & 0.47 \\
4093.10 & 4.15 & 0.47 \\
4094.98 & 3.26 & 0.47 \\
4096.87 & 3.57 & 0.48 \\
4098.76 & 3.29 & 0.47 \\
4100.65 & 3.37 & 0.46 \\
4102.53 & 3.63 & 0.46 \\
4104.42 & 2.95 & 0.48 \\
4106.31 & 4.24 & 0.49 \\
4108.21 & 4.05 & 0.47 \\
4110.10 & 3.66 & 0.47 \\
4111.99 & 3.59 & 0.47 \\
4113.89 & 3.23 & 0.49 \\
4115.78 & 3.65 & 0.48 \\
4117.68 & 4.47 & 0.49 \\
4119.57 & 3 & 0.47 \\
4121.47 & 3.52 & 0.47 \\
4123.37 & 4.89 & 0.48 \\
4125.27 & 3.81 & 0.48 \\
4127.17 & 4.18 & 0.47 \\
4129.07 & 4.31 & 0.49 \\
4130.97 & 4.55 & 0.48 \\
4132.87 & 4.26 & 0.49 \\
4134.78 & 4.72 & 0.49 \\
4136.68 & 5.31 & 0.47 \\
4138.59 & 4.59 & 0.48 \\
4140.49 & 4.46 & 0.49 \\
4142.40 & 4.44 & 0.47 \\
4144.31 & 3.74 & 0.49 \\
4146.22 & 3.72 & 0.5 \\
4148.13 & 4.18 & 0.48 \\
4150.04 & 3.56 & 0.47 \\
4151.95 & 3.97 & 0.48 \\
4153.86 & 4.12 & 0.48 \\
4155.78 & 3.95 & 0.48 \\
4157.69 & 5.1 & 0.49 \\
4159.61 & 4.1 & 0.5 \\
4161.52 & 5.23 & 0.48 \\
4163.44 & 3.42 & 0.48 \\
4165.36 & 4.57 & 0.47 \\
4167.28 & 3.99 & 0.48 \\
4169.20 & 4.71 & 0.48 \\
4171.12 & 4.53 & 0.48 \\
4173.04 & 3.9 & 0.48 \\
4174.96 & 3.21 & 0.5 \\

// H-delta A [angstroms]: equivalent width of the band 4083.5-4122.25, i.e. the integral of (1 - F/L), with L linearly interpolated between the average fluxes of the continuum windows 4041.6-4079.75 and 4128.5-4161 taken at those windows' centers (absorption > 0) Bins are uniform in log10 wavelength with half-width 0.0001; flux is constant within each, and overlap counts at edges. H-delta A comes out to 5.2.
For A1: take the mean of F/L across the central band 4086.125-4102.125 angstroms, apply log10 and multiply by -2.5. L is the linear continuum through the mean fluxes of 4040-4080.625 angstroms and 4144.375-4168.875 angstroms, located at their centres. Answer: 0.14 mag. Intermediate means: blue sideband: 4.19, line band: 3.69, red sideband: 4.16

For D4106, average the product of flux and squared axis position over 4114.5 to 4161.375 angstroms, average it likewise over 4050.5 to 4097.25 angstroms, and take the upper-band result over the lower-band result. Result 1.07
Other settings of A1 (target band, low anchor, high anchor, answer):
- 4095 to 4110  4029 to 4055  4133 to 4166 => 0.21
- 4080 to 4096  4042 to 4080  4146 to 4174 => 0.07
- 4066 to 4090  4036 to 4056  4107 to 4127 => 0.04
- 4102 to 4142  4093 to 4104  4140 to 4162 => -0.07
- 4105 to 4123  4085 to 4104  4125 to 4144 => 0.09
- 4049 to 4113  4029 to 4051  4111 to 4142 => 0.08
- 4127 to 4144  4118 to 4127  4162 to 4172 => -0.13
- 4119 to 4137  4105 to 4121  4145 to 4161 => -0.10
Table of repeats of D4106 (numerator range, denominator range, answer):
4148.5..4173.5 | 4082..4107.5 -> 1.18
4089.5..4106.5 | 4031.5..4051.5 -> 0.84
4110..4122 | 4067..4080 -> 0.90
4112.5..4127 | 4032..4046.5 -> 0.88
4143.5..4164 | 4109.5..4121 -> 1.17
